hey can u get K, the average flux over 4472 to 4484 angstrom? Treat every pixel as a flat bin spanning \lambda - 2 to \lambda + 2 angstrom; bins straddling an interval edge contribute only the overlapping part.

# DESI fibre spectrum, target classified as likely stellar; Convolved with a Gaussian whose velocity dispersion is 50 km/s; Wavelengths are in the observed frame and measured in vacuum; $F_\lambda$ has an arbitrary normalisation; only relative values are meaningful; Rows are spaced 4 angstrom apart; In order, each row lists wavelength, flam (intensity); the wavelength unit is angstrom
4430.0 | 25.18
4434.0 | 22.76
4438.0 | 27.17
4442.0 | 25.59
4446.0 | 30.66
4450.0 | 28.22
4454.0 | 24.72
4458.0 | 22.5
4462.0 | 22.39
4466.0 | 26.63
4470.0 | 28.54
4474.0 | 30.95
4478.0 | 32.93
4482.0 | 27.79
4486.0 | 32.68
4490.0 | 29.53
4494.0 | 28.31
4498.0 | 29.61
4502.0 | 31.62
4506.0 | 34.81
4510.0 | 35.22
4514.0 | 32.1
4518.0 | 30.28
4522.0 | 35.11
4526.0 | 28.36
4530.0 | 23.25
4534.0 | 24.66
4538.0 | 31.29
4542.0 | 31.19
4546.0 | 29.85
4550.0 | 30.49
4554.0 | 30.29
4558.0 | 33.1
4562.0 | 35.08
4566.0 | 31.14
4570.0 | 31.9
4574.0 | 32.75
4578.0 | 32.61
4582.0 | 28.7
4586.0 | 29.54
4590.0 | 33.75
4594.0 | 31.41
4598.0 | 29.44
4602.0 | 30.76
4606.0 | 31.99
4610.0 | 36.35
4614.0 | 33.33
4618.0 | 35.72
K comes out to 30.6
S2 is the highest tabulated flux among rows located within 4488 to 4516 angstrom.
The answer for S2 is 35.22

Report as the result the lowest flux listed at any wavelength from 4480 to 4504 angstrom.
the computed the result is 27.79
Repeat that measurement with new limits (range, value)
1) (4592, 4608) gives 29.44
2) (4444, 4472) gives 22.39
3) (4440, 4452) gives 25.59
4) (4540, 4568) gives 29.85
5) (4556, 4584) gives 28.7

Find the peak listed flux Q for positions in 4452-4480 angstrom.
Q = 32.93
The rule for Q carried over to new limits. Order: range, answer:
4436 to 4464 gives 30.66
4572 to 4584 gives 32.75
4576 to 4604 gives 33.75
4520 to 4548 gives 35.11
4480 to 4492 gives 32.68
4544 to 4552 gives 30.49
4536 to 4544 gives 31.29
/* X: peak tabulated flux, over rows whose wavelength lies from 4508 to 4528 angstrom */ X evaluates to 35.22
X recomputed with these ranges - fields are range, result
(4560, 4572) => 35.08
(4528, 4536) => 24.66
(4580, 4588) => 29.54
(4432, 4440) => 27.17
